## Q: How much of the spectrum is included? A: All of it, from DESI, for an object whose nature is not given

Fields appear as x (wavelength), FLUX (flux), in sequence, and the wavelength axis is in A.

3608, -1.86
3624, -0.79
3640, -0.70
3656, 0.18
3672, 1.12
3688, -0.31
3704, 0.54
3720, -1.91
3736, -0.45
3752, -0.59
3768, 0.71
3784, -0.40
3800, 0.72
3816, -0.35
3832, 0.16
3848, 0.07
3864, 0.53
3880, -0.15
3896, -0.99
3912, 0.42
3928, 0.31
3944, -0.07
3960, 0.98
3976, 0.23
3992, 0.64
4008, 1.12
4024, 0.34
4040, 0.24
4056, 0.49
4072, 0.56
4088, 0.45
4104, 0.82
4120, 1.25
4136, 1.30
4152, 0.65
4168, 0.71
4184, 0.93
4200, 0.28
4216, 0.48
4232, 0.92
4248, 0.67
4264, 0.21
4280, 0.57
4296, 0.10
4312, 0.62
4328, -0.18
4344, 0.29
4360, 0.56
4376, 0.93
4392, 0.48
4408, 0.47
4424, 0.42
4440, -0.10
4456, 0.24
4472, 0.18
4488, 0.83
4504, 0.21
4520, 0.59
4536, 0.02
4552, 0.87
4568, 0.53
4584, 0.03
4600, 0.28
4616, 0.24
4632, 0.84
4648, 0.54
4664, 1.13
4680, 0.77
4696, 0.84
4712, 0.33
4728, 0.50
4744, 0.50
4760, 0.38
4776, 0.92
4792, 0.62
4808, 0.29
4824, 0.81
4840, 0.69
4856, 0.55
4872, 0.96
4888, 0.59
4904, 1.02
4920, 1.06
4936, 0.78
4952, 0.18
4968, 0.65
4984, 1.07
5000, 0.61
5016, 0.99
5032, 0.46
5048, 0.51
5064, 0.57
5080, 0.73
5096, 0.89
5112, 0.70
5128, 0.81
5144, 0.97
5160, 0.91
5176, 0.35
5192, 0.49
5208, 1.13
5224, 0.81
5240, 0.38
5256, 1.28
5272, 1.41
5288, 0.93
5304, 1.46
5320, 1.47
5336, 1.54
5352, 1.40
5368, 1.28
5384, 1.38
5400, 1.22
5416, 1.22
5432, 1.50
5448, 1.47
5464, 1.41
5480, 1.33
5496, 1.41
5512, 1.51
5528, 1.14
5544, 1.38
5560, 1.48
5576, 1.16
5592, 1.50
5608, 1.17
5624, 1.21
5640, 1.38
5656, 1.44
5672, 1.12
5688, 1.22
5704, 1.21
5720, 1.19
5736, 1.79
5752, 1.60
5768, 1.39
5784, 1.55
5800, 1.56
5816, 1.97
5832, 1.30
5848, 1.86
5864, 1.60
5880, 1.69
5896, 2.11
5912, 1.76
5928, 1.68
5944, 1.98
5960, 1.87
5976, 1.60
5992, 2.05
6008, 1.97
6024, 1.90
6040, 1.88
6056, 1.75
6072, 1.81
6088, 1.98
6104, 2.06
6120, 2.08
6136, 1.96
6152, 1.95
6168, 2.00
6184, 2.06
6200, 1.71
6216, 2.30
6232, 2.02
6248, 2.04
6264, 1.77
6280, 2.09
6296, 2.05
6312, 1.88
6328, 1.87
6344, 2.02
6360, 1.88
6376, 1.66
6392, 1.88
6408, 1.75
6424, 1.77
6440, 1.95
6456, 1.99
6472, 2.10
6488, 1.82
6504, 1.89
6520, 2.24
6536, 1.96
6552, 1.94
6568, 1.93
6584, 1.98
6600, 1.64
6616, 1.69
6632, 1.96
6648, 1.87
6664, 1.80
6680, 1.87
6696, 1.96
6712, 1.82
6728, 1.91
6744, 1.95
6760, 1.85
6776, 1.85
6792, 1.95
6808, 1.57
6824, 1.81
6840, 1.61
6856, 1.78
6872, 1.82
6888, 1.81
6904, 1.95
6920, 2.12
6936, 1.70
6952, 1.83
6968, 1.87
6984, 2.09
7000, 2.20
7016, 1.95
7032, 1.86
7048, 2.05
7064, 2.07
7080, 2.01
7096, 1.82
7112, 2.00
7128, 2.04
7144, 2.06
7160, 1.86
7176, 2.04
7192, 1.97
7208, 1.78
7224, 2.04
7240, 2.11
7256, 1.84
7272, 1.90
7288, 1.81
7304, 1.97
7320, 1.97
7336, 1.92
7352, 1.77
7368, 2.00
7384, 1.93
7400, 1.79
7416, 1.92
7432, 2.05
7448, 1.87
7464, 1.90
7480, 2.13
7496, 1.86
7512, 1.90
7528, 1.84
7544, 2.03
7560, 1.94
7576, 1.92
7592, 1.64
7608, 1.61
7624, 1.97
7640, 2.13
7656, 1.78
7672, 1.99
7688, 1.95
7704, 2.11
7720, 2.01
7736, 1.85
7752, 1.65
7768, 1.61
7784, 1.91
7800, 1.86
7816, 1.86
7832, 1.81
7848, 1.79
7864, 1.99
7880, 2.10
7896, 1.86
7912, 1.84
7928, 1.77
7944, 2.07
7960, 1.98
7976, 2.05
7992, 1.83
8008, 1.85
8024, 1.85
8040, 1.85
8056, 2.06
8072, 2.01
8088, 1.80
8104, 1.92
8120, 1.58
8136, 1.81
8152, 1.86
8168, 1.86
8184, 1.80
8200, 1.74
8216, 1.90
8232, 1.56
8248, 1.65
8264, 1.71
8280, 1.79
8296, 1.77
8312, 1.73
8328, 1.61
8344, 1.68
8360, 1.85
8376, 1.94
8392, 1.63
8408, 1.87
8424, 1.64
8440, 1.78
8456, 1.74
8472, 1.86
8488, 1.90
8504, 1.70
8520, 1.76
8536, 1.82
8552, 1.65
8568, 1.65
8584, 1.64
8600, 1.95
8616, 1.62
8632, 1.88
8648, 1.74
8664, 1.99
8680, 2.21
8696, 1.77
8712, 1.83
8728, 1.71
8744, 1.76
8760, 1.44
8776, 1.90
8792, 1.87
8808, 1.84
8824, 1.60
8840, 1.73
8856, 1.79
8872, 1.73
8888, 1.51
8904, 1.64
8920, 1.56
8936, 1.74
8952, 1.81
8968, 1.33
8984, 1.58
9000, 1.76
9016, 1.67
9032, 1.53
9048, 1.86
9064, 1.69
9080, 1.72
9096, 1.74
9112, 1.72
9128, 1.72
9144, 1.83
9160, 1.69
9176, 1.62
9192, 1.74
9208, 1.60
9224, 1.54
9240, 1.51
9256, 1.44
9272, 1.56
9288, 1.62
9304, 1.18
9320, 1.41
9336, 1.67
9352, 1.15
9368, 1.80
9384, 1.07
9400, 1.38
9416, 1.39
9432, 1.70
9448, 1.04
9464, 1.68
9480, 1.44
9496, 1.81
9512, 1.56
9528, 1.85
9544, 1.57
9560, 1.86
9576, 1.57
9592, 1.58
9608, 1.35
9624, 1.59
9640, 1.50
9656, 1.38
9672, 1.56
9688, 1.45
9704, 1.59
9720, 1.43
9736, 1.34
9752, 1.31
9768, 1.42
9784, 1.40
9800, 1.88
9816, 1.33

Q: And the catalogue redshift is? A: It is 0.318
